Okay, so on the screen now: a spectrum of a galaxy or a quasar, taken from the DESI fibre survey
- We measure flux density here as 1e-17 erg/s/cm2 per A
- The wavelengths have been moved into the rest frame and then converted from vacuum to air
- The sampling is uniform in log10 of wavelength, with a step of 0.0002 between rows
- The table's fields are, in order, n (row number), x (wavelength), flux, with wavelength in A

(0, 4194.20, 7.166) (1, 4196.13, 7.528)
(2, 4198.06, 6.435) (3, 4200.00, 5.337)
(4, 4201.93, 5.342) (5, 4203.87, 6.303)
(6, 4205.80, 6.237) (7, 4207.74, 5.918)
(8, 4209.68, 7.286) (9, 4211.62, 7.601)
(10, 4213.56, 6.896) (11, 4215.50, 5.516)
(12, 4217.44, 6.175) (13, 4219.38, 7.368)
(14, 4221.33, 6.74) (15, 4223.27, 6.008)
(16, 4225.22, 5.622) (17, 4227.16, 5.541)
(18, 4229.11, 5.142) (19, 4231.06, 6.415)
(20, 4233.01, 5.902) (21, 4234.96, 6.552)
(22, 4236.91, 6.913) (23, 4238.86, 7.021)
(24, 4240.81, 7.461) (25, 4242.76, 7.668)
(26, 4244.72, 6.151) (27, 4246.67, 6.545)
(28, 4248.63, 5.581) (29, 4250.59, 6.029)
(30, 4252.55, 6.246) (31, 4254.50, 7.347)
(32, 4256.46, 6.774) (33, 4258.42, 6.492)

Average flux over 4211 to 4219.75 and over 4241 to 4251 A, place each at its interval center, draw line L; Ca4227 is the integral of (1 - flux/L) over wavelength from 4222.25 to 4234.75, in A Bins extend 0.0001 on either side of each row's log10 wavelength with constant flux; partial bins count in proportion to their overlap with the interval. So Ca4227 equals 1.4 A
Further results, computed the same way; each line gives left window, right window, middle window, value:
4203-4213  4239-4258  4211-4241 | 1.3 A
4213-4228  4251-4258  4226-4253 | 0.5 A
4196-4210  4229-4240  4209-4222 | -1.1 A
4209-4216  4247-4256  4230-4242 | -0.3 A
